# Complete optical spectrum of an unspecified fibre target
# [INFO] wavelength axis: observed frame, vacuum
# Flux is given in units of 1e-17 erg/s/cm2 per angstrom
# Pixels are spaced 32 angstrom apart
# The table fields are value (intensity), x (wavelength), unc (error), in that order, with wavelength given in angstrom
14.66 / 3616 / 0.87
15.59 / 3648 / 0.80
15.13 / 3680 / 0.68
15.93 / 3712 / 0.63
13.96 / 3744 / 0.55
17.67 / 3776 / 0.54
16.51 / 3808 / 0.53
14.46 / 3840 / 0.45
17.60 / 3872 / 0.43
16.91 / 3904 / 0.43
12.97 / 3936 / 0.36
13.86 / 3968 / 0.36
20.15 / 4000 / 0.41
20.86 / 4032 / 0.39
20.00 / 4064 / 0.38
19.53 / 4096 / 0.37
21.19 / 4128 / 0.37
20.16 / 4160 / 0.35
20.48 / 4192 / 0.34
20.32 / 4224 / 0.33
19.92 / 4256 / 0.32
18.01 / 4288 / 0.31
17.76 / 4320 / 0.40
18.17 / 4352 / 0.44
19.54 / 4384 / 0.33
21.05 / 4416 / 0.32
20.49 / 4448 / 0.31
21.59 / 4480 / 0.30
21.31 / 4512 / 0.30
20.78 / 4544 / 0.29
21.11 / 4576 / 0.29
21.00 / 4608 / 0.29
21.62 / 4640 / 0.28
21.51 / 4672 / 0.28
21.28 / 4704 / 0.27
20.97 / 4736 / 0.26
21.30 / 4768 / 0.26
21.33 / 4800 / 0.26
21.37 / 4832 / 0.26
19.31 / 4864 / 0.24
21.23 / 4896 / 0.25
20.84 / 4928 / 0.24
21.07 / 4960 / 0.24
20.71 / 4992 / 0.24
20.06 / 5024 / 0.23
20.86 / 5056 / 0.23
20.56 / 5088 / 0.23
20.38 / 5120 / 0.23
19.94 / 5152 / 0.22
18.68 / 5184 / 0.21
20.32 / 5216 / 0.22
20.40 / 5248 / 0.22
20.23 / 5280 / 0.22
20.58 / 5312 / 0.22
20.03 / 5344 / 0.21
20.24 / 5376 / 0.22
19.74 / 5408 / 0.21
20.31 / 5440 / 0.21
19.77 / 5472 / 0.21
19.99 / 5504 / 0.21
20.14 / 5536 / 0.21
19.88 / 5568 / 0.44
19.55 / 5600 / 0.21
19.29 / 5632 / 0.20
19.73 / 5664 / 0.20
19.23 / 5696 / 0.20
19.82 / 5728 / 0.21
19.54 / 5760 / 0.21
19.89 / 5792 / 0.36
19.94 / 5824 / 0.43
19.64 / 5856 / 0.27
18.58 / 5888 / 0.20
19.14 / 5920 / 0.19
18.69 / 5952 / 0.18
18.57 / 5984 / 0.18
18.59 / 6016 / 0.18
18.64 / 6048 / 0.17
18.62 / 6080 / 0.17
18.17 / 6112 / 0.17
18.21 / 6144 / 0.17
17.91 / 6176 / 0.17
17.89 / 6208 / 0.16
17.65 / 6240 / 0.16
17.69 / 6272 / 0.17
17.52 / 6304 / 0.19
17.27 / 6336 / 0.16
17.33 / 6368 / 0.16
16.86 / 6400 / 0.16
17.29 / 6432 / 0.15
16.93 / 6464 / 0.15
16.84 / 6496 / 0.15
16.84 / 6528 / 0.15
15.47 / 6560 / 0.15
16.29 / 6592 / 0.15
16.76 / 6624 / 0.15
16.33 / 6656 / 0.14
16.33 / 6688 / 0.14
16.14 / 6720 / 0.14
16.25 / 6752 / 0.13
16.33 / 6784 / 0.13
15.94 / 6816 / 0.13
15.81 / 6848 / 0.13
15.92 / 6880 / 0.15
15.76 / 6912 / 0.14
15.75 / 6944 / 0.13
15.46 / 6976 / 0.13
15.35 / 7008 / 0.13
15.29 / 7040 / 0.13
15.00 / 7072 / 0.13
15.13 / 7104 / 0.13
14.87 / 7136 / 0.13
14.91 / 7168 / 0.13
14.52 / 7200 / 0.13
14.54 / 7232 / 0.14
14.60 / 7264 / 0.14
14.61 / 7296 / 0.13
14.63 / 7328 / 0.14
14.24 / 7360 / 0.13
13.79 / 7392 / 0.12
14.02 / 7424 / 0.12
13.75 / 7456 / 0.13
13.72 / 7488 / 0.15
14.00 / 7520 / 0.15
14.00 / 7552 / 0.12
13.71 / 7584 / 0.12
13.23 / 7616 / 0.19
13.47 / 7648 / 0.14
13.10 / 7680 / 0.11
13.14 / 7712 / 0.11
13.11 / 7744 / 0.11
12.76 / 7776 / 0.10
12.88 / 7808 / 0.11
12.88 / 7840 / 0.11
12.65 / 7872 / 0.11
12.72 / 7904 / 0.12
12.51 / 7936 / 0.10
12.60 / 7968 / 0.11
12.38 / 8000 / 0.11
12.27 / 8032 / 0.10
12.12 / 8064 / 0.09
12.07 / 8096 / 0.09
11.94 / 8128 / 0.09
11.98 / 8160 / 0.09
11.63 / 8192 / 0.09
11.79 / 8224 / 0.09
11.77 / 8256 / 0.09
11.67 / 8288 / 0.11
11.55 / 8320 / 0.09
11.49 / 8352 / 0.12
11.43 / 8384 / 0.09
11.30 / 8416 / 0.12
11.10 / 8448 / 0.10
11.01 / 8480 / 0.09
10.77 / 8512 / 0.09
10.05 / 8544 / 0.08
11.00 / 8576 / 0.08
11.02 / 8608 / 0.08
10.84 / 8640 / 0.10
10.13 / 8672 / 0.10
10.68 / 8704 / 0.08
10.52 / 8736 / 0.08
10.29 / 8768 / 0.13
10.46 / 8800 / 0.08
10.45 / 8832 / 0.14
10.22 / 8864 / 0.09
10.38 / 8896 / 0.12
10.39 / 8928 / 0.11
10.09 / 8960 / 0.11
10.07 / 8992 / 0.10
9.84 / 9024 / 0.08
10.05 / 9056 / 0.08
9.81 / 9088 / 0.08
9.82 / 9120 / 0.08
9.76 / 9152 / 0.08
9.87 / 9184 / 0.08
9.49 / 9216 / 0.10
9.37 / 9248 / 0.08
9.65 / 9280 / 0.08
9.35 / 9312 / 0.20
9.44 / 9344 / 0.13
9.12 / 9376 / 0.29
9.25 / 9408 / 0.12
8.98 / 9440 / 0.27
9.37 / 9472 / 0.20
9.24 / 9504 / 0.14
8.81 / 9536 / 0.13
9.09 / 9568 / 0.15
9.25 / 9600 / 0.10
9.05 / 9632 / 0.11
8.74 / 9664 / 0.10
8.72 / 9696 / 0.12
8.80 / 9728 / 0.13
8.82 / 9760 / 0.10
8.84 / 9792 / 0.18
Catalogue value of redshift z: 0.00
